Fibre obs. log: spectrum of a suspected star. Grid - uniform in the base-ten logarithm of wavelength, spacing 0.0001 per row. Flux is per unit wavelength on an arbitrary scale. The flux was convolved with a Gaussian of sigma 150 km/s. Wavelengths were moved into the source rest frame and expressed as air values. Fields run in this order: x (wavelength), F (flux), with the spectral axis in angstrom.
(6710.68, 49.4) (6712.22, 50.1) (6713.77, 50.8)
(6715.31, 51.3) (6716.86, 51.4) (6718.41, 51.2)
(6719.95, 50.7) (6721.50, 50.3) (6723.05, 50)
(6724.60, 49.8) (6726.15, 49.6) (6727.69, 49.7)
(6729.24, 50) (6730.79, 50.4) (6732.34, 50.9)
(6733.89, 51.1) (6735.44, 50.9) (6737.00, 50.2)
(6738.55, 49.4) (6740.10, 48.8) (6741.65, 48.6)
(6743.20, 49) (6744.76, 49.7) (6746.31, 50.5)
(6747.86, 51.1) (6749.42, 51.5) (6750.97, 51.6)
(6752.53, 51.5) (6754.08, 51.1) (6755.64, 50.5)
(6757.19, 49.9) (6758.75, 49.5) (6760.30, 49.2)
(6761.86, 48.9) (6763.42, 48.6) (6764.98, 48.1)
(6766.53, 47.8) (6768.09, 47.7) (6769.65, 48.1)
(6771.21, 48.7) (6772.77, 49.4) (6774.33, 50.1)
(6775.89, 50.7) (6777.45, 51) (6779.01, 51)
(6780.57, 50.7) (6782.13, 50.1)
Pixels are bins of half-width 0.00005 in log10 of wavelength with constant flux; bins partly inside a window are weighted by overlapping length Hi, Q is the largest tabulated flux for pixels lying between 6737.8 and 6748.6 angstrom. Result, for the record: 51.1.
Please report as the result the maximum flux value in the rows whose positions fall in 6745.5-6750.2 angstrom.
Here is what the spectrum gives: 51.5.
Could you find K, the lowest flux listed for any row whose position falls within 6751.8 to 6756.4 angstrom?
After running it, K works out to 50.5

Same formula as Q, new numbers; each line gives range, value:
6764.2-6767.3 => 48.1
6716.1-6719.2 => 51.4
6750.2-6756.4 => 51.6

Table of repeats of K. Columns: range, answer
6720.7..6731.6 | 49.6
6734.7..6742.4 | 48.6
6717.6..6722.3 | 50.3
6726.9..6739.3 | 49.4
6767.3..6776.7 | 47.7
